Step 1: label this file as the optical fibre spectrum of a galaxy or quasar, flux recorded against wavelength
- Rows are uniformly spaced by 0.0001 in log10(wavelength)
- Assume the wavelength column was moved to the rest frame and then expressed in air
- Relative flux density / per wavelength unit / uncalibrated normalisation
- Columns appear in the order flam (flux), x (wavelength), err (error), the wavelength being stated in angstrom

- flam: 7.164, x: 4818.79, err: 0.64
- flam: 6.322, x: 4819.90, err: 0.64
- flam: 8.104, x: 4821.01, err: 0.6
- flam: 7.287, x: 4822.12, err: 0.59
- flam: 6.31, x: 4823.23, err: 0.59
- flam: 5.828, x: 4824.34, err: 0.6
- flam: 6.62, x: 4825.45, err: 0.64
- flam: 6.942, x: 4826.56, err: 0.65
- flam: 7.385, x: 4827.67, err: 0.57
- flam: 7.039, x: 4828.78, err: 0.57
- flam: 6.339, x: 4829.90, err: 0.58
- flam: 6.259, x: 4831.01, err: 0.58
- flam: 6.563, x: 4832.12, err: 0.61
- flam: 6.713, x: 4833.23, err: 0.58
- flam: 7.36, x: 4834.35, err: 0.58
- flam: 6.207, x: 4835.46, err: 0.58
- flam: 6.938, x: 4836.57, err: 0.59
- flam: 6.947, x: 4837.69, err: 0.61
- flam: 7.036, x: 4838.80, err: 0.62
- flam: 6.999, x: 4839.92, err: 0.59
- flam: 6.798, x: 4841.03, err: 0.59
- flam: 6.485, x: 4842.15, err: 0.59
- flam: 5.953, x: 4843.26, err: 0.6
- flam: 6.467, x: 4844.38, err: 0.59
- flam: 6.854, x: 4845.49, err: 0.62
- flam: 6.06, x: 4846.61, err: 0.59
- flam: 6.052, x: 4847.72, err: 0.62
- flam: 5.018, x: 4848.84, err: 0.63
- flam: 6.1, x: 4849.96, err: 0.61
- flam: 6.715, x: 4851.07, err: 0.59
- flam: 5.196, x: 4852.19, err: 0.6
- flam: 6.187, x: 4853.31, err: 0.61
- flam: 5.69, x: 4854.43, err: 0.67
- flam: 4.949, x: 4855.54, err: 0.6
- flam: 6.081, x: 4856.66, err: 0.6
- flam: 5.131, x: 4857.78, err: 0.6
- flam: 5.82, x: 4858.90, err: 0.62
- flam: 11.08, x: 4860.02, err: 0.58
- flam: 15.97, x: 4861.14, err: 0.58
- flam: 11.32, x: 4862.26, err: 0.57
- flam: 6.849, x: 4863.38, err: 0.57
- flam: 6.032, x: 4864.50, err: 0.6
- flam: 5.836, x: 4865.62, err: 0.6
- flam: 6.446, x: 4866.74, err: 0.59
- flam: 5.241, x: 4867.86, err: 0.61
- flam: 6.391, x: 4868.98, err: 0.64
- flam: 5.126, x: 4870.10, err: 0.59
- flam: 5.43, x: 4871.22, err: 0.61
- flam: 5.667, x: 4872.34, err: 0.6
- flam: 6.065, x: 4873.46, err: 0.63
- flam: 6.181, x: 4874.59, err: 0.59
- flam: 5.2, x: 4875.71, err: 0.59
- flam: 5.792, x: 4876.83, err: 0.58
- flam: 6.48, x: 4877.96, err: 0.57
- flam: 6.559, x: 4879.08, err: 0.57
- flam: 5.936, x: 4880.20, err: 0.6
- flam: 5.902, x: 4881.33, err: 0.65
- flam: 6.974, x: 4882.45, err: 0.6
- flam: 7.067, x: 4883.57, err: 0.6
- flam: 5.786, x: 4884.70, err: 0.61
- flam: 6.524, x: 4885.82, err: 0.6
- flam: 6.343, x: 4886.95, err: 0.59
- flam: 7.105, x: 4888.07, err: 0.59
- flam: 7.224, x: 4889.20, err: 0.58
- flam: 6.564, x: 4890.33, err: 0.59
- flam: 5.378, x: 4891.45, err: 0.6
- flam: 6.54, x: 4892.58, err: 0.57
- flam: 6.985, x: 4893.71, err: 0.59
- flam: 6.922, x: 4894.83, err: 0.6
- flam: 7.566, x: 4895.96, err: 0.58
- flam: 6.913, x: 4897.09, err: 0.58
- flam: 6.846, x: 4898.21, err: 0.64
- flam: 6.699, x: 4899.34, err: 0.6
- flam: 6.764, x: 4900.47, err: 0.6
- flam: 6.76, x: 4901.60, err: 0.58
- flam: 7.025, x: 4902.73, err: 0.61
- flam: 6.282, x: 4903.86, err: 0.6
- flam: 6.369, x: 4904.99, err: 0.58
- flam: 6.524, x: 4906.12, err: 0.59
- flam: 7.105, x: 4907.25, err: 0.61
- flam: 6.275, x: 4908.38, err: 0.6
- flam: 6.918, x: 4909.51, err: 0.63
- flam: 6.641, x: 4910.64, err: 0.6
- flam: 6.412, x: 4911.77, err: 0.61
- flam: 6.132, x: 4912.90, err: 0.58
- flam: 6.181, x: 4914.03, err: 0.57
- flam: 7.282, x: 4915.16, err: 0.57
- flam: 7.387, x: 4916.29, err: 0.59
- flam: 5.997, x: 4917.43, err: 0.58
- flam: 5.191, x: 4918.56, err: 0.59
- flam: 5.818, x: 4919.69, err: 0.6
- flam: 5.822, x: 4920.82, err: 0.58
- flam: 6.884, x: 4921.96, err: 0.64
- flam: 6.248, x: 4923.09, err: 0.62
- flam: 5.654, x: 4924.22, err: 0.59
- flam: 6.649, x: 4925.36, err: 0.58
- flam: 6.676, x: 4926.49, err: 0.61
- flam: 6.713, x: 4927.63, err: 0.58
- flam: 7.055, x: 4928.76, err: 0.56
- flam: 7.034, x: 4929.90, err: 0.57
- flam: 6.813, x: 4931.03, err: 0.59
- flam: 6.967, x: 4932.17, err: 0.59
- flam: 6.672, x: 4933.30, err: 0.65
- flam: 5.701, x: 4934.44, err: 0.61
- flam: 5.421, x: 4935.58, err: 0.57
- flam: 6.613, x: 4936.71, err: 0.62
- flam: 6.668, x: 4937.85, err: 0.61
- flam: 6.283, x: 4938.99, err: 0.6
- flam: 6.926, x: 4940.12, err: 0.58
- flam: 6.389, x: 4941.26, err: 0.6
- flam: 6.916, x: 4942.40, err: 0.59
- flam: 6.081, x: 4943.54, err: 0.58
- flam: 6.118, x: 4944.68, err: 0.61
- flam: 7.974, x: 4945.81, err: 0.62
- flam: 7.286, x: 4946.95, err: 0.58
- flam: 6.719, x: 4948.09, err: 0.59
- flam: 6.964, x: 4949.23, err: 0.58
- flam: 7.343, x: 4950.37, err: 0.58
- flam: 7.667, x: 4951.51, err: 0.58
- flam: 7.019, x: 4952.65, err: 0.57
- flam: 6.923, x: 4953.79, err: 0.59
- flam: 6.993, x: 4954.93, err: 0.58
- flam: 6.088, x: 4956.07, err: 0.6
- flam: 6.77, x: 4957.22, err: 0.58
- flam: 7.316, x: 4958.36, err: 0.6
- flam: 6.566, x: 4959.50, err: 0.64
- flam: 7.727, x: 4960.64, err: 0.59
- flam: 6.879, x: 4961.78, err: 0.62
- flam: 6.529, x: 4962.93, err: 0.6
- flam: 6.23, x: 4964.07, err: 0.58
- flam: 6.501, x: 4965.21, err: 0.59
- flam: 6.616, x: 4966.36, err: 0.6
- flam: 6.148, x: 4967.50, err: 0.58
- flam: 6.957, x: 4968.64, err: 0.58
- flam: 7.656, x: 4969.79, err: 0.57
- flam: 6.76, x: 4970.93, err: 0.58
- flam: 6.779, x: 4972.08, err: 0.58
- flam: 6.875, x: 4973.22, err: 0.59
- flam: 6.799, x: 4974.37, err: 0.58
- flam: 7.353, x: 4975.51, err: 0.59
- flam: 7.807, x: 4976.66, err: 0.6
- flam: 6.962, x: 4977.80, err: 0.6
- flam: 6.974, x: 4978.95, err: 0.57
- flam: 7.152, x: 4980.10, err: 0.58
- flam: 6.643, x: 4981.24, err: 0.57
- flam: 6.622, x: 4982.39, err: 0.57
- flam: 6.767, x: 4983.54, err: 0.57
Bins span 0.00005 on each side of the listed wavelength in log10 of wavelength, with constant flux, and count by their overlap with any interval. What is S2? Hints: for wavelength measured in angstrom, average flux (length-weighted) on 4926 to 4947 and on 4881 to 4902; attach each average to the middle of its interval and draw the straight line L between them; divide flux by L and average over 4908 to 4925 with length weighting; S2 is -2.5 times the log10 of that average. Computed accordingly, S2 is 0.05 mag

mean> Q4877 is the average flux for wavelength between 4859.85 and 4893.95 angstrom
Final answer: 6.79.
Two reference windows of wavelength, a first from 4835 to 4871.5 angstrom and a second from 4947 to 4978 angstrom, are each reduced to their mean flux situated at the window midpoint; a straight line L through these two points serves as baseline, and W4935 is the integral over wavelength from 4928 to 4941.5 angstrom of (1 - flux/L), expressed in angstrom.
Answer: 0.6 angstrom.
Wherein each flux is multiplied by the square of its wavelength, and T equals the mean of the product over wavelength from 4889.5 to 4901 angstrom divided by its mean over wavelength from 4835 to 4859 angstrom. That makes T 1.11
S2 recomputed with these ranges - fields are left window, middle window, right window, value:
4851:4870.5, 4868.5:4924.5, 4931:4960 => 0.082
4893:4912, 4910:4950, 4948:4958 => 0.056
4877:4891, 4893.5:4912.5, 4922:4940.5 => -0.040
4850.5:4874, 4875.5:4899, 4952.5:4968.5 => 0.044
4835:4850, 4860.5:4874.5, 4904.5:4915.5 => -0.111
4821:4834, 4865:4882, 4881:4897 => 0.135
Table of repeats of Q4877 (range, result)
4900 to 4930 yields 6.5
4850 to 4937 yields 6.58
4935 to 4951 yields 6.7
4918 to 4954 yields 6.6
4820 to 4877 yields 6.65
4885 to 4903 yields 6.74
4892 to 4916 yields 6.73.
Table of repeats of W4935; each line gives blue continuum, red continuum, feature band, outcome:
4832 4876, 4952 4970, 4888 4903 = -0.21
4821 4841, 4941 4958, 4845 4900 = 1.94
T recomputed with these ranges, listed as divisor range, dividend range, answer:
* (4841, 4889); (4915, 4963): 1.05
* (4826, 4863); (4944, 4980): 1.05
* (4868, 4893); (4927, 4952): 1.12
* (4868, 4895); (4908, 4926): 1.03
